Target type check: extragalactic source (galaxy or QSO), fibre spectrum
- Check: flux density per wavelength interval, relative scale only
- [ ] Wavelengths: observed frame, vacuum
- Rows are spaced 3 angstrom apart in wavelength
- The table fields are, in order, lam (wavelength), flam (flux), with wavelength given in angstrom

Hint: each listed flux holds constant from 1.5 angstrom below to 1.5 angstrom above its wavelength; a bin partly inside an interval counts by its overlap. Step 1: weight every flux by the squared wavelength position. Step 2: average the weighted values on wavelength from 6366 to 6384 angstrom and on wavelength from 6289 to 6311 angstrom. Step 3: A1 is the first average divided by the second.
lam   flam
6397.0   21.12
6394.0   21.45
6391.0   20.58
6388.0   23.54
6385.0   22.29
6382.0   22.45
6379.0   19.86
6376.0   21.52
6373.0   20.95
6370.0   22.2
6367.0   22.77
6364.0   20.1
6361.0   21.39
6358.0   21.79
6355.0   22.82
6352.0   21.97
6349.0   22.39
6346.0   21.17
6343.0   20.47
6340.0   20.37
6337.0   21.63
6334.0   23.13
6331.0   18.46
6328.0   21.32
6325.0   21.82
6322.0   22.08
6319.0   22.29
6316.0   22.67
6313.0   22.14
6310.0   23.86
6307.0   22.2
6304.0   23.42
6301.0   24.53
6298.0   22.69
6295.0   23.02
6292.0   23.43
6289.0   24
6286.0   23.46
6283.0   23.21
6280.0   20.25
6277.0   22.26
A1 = 0.95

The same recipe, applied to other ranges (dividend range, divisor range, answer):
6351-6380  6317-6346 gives 1.02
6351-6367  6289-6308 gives 0.95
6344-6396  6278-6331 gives 0.98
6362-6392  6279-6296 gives 0.97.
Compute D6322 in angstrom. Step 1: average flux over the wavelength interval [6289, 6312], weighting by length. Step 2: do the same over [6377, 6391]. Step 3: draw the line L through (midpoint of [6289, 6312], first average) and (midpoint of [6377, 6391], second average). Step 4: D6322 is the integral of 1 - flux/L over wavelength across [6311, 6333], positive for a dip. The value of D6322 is 1.3 angstrom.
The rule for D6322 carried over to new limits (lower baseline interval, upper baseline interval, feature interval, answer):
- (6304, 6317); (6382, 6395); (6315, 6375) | 2.36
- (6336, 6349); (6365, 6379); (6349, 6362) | -0.47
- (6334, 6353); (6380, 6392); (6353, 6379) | 0.30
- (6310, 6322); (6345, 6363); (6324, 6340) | 0.78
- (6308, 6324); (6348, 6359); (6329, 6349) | 1.23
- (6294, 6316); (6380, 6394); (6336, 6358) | 0.97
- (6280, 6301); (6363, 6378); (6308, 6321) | -0.01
